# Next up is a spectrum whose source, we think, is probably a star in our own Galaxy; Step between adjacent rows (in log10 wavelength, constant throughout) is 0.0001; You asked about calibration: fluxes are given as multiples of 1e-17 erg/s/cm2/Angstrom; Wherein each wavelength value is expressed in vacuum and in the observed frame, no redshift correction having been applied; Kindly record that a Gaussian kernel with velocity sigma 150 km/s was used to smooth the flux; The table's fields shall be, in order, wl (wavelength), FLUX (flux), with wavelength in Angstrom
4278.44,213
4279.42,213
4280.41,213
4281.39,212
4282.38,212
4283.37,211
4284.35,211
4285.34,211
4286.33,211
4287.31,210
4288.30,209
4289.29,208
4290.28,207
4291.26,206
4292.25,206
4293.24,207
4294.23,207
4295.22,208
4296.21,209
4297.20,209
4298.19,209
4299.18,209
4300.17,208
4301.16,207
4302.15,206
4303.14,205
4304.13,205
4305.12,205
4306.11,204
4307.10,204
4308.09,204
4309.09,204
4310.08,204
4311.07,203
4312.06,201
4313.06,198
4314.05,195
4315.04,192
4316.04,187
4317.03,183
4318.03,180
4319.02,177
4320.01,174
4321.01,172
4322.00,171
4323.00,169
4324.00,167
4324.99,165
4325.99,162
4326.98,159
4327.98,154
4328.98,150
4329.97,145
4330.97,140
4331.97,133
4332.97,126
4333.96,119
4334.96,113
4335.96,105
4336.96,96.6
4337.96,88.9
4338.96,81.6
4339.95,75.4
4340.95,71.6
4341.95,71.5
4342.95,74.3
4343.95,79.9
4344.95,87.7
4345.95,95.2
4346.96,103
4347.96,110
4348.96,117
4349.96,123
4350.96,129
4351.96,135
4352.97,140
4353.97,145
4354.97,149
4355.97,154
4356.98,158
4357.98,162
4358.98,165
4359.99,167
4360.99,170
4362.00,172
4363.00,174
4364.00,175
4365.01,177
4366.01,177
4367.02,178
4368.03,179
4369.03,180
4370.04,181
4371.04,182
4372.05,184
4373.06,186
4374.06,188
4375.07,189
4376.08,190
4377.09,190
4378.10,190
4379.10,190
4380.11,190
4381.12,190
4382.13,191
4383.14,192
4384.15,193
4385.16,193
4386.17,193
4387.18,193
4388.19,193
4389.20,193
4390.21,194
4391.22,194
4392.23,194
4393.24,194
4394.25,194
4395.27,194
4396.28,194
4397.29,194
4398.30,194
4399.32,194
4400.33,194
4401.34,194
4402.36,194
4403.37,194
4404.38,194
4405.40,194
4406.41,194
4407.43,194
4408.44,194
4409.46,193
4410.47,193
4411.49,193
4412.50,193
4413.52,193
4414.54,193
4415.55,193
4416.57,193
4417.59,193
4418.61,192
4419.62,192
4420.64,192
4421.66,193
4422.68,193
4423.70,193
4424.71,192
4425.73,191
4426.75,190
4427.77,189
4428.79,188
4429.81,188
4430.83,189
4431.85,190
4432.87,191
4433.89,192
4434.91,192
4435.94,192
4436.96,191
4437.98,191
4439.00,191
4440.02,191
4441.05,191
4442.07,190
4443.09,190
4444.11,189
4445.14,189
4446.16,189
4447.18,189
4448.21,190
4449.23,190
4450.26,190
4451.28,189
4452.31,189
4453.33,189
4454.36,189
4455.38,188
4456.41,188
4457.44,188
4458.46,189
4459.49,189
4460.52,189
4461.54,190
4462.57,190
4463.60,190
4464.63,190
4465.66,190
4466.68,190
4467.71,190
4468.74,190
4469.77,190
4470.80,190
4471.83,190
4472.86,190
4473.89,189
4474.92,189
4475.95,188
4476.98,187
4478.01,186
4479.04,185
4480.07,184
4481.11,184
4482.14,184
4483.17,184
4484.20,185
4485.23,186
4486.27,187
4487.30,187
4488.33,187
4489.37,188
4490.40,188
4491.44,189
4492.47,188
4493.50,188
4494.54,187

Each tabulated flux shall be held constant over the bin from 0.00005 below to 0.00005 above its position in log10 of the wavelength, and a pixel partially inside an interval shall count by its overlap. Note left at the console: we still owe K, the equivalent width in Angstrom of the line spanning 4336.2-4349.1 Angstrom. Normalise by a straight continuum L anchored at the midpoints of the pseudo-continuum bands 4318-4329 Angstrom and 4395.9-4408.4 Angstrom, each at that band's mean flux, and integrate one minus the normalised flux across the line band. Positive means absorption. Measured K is 6.3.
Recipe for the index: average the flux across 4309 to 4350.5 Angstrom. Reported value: 140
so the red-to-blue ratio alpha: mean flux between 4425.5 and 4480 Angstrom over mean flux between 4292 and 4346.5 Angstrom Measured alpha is 1.16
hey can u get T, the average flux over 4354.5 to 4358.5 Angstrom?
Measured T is 156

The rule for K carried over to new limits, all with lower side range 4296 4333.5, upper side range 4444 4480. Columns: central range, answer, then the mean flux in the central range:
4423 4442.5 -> -0.3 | 191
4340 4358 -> 6.8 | 115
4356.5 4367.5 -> 0.9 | 171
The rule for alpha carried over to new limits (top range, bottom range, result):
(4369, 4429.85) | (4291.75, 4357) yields 1.21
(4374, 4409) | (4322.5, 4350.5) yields 1.64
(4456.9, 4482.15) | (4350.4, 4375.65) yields 1.12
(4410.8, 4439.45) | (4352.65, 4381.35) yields 1.09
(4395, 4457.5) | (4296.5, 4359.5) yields 1.24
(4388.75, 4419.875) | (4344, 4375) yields 1.26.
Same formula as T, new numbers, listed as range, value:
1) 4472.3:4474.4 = 189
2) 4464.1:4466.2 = 190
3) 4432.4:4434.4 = 192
